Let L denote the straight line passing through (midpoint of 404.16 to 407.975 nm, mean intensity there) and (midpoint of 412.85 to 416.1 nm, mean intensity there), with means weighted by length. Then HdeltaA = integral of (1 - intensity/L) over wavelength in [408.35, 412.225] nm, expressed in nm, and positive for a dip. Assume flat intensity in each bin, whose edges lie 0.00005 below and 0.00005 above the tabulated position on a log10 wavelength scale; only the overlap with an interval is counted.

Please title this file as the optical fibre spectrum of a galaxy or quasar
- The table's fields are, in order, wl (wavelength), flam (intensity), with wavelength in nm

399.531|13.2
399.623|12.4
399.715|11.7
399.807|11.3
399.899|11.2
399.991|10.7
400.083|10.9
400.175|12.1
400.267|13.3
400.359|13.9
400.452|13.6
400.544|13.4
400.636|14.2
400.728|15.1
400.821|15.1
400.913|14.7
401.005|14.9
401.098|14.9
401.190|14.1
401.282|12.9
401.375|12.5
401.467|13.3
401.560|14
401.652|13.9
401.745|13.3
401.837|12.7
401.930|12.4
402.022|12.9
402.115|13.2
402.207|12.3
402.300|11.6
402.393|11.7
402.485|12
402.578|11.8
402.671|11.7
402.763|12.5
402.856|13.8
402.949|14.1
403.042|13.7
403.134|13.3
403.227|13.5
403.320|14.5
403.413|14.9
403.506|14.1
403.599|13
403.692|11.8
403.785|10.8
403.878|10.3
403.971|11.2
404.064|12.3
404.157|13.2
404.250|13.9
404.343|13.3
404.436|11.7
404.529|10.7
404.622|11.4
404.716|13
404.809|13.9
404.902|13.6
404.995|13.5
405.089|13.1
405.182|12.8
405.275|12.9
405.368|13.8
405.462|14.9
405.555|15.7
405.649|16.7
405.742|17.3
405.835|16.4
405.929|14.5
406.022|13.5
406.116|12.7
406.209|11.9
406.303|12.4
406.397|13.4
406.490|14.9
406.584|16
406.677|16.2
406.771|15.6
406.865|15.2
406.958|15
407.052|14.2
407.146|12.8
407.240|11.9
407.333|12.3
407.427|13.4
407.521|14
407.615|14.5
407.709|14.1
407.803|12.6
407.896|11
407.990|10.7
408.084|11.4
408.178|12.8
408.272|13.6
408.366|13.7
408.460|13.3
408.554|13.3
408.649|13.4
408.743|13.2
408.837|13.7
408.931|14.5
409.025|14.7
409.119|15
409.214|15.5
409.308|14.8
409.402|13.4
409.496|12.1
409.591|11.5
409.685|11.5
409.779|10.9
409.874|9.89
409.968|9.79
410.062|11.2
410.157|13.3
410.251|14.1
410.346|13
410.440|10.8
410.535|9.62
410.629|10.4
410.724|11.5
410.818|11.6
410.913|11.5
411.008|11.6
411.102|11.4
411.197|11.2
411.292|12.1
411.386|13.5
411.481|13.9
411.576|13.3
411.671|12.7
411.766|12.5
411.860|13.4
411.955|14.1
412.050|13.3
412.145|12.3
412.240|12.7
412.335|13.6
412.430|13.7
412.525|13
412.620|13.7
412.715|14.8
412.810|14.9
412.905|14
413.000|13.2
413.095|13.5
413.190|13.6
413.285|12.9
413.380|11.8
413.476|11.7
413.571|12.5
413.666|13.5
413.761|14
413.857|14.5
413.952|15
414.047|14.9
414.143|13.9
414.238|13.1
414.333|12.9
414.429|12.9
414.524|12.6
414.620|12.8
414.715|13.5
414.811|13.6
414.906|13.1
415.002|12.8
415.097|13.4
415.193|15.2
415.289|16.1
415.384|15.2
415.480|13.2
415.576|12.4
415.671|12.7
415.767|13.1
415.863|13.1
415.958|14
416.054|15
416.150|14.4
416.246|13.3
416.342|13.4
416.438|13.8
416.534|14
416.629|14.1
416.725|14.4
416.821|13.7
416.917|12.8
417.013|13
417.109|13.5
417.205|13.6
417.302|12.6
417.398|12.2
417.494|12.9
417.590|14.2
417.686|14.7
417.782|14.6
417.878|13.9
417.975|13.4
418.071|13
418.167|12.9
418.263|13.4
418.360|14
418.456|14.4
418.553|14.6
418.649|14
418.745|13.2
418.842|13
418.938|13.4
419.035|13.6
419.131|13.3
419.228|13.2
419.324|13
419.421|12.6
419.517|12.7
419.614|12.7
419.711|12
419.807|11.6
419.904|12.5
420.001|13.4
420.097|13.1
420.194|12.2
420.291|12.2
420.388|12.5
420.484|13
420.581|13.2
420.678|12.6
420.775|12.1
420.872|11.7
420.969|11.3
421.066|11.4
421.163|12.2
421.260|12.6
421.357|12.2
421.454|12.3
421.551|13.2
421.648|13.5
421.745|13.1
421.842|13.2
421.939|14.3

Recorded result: 0.297 nm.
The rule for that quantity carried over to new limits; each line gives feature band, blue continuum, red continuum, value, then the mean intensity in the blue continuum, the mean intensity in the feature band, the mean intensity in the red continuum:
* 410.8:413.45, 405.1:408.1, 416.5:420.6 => 0.12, 13.9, 13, 13.3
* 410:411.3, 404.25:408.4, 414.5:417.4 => 0.19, 13.6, 11.6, 13.6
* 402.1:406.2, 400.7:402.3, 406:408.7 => 0.10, 13.6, 13.2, 13.4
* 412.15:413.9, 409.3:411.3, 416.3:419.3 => -0.15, 11.6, 13.4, 13.6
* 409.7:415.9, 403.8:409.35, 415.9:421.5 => 0.20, 13.6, 12.9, 13.1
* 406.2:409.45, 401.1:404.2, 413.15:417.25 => -0.13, 12.9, 13.7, 13.6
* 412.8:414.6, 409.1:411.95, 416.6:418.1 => -0.08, 12.2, 13.4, 13.5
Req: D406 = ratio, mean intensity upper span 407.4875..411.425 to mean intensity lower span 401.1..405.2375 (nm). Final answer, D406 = 1.0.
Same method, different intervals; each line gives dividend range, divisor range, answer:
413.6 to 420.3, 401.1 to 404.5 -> 1.05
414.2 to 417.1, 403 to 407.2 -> 1.00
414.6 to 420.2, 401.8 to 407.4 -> 1.01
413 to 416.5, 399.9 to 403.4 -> 1.03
